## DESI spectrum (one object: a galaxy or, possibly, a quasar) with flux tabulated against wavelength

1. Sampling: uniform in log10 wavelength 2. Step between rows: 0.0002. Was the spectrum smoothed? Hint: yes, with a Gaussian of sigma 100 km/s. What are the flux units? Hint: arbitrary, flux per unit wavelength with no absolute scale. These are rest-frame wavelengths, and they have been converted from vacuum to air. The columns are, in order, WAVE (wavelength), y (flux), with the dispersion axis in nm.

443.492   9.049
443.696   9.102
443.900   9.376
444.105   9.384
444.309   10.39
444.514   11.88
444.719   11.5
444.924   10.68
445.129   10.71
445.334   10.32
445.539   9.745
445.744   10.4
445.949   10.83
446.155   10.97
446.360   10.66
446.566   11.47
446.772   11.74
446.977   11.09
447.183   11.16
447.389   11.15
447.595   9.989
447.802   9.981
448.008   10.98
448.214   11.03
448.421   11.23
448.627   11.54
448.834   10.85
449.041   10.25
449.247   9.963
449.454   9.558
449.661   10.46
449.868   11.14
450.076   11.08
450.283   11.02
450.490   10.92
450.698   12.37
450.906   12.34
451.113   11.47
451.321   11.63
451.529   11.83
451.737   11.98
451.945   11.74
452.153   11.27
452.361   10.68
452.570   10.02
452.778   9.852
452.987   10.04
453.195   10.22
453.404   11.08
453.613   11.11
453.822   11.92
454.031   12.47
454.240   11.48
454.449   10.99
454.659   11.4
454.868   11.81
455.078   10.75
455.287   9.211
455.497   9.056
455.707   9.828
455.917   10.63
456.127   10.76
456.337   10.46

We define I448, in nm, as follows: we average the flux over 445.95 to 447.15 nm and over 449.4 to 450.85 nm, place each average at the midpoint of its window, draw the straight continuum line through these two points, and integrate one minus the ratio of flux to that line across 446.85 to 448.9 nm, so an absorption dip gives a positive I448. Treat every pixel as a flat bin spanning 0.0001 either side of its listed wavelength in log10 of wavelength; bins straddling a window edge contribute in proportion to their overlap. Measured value 0.036 nm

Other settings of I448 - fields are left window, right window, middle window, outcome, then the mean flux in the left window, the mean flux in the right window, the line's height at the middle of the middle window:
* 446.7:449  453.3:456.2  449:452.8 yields -0.05 nm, 10.9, 10.9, 10.9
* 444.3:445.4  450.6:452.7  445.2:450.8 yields 0.20 nm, 11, 11.5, 11.2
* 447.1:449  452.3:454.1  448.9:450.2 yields 0.05 nm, 10.9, 10.8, 10.8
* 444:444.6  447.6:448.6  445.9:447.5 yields -0.07 nm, 10.5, 10.8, 10.7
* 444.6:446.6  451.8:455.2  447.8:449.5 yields 0.03 nm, 10.7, 11.1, 10.8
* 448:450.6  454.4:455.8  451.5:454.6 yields -0.17 nm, 10.8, 10.4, 10.5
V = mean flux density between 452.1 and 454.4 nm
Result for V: 10.9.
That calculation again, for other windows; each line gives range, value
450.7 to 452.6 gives 11.5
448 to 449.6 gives 10.7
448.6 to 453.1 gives 11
